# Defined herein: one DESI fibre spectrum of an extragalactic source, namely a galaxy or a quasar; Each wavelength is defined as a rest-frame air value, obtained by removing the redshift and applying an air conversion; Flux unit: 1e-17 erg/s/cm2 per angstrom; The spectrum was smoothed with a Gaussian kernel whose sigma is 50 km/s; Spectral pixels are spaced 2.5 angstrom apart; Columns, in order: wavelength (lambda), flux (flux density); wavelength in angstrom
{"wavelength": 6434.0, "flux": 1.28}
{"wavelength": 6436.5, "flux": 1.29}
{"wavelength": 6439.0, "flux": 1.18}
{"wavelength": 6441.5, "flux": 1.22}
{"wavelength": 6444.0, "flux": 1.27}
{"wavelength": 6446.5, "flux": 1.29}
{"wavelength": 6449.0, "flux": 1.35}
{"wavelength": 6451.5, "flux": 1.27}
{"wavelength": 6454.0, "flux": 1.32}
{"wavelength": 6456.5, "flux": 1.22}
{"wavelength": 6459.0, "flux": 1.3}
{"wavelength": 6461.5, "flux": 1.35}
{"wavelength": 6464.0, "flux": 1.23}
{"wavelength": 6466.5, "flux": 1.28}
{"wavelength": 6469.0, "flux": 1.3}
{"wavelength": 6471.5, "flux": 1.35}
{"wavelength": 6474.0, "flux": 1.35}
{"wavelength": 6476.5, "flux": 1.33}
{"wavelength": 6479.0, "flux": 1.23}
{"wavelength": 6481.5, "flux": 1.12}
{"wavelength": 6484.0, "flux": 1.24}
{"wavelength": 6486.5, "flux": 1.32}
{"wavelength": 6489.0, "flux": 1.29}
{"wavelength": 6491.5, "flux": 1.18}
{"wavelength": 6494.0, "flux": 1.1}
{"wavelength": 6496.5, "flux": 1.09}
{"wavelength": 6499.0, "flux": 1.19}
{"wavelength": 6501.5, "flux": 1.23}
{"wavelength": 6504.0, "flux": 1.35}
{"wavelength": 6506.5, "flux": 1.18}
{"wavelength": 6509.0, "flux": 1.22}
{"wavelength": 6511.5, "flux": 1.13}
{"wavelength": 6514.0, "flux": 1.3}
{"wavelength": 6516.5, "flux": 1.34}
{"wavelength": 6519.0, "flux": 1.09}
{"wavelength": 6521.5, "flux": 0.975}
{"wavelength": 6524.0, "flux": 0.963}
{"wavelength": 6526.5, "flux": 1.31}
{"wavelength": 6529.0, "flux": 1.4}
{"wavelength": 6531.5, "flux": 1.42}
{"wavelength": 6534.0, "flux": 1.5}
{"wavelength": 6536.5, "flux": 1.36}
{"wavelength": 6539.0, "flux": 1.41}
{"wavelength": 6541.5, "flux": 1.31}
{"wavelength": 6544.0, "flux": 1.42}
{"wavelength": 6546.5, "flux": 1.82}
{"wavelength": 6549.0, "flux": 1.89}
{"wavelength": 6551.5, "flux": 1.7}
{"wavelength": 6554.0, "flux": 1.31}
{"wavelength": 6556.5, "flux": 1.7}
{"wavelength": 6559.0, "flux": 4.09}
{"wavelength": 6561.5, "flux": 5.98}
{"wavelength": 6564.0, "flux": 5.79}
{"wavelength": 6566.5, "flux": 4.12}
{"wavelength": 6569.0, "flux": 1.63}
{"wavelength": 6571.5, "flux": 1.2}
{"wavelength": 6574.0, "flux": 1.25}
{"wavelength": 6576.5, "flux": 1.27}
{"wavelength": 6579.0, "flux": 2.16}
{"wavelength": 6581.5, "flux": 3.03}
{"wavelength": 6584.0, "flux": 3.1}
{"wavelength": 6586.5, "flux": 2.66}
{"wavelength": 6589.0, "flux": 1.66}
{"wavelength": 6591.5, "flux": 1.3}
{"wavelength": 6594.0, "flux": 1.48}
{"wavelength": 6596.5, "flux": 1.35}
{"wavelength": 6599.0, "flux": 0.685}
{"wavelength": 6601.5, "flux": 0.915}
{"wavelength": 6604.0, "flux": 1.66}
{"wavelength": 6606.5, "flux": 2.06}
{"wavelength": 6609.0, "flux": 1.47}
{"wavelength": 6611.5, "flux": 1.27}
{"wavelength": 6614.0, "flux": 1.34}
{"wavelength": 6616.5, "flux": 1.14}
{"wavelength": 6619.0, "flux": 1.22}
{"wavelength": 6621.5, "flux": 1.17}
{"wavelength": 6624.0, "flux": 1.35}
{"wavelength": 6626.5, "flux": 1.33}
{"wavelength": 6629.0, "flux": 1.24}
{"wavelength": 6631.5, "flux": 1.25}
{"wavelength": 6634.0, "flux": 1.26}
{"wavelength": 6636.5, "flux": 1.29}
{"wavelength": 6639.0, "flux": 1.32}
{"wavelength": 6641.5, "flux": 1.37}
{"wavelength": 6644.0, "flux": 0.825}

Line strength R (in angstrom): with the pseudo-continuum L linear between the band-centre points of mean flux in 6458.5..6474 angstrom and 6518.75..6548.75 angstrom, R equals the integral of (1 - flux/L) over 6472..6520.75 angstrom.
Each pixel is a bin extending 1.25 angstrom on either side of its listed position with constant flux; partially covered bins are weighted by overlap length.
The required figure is 3.8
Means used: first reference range 1.31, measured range 1.22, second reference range 1.36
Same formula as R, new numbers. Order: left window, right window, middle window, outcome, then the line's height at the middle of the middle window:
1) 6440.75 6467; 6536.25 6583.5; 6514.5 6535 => 7.8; 2.01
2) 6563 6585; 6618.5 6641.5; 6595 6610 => 4.2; 1.91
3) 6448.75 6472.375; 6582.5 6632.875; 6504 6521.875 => 2.2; 1.36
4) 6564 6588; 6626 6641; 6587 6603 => 6.0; 2.06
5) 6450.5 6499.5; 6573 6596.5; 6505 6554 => 7.9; 1.61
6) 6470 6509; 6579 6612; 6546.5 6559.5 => -3.6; 1.55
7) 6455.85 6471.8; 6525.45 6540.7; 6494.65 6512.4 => 2.0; 1.35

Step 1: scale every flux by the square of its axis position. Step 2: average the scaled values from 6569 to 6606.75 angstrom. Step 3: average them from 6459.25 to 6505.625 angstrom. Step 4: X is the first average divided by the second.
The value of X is 1.41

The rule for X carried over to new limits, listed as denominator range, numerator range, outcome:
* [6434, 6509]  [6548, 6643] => 1.56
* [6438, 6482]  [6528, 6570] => 1.89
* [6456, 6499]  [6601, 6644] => 1.11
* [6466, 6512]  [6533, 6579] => 1.87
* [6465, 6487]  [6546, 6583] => 2.10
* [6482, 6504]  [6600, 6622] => 1.16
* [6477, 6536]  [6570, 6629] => 1.31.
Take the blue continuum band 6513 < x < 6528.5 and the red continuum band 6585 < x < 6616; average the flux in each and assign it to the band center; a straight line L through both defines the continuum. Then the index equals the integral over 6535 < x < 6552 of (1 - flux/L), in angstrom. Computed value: -3.8 angstrom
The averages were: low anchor 1.17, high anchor 1.49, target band 1.55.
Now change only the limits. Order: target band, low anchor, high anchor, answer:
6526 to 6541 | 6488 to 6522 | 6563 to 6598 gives 1.80 angstrom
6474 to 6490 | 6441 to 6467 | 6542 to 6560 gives 2.26 angstrom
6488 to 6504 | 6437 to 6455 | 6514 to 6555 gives 1.74 angstrom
